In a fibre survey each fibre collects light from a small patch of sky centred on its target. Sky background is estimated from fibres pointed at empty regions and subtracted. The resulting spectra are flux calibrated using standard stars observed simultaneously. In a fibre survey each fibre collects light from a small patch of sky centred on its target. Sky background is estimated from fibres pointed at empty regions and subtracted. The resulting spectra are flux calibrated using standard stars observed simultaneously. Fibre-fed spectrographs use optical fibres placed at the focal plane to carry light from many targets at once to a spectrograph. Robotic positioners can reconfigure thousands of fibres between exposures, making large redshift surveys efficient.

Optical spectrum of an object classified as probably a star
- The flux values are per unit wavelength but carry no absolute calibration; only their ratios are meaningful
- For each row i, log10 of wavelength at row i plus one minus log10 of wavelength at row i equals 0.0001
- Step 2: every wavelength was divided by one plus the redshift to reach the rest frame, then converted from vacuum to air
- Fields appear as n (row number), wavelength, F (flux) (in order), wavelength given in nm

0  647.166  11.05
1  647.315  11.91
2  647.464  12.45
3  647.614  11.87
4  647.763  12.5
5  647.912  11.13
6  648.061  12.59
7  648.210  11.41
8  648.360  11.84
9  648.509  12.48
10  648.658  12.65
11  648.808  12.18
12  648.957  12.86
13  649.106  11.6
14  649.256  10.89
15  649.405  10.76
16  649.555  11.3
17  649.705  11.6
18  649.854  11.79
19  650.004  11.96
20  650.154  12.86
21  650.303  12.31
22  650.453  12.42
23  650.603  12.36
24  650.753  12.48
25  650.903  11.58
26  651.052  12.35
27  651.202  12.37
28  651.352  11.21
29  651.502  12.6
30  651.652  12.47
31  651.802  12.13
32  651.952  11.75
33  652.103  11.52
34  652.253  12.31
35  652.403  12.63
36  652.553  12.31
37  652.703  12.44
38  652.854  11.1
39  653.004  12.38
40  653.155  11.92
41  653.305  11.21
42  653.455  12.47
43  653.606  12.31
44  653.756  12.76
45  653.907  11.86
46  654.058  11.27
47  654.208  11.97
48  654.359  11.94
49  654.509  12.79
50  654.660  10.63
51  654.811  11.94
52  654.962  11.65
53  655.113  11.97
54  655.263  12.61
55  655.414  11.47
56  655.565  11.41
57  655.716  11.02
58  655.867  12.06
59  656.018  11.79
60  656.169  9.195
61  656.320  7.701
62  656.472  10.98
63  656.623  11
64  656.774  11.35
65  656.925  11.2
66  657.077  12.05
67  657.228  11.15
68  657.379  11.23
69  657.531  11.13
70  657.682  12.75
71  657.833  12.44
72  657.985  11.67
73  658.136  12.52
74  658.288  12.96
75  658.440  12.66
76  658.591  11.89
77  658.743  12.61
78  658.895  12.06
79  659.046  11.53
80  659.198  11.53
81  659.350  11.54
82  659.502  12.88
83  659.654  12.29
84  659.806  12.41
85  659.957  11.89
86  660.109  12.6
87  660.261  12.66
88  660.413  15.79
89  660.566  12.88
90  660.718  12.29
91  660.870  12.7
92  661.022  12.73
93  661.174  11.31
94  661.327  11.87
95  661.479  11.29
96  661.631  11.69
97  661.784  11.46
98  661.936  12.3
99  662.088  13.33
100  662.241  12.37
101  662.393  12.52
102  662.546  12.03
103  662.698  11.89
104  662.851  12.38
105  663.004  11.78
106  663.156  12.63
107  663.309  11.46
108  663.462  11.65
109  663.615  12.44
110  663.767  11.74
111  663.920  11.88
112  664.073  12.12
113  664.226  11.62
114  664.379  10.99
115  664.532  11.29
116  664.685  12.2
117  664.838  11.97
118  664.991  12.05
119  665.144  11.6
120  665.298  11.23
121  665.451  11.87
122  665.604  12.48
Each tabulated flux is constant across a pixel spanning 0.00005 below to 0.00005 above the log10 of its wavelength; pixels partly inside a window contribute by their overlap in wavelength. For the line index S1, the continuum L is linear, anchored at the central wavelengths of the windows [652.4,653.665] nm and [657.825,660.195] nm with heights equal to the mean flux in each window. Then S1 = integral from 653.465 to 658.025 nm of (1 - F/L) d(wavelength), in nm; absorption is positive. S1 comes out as 0.23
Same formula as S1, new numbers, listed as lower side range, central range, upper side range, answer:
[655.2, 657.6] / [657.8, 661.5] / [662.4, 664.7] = -0.302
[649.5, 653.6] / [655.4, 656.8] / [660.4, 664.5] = 0.156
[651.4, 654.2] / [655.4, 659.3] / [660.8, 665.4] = 0.162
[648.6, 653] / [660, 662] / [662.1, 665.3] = -0.077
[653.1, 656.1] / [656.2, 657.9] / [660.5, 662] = 0.114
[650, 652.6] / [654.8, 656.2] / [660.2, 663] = 0.082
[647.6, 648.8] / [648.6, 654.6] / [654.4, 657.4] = -0.164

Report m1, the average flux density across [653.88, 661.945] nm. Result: 11.9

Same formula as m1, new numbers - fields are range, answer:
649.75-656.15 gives 12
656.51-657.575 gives 11.3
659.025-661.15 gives 12.5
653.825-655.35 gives 11.9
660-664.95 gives 12.2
